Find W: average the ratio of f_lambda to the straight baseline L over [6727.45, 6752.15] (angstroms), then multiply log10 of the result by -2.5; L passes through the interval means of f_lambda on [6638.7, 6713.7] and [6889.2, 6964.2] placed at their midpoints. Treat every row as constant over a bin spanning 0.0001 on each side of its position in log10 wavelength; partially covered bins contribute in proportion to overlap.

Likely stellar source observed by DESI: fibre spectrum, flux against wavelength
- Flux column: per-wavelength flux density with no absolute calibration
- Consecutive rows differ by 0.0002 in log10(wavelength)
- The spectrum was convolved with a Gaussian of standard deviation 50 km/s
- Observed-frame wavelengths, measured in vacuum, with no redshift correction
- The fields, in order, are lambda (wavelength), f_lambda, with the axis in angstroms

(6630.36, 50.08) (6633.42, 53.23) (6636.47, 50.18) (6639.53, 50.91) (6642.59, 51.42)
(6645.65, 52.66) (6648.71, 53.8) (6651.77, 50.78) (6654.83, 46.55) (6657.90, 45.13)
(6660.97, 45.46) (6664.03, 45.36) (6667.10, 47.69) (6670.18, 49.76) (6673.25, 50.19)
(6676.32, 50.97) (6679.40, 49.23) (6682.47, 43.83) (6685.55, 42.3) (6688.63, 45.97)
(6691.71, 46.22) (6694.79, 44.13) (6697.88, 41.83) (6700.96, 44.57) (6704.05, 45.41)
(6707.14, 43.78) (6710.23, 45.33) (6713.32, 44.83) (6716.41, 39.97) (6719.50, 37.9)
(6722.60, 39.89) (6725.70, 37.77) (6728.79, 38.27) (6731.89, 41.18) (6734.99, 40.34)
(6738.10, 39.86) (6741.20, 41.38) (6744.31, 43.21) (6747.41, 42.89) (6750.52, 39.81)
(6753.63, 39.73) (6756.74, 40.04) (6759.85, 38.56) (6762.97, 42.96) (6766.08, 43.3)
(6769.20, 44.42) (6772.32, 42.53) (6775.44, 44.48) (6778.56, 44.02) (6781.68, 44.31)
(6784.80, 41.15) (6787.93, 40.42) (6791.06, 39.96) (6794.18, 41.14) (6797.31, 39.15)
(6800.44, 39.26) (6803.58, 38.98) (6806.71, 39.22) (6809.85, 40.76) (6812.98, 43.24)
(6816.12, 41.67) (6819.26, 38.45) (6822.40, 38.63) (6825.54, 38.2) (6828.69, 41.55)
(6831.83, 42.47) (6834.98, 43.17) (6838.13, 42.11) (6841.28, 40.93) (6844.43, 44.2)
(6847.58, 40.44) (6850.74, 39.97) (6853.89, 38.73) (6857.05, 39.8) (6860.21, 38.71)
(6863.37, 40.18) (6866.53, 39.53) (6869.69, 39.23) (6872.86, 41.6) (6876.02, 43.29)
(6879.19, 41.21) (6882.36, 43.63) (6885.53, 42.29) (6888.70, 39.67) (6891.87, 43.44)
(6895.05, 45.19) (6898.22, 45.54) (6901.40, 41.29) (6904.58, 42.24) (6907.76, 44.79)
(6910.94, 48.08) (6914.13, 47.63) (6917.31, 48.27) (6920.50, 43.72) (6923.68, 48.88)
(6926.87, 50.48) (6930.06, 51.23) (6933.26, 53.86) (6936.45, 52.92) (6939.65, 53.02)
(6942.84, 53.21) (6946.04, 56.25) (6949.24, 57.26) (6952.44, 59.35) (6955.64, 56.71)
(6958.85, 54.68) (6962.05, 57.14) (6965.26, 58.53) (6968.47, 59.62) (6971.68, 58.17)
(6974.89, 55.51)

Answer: 0.17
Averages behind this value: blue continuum 47.1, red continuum 50.1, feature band 40.9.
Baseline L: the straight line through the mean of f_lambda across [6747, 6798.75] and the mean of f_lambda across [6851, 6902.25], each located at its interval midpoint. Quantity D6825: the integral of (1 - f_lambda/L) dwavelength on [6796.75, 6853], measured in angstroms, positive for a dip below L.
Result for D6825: 1.2 angstroms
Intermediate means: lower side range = 41.7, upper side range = 41.4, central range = 40.7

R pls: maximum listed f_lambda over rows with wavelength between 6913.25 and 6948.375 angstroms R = 56.25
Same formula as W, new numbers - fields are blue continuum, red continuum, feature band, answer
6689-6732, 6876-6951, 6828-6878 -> 0.12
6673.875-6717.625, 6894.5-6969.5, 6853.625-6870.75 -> 0.25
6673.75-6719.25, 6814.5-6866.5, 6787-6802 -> 0.05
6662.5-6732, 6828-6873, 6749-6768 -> 0.05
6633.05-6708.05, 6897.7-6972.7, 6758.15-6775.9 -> 0.16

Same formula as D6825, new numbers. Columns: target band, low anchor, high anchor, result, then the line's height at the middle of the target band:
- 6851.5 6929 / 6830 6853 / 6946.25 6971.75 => 8.19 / 48.3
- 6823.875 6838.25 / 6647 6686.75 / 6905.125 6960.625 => 2.51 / 50.2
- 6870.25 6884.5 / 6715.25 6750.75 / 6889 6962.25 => 1.59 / 47.5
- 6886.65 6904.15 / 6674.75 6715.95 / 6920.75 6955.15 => 3.02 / 51.9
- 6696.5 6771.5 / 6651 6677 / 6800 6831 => 4.52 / 44.2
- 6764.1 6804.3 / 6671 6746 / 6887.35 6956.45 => 3.14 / 45.4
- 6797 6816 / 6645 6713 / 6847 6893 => 1.09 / 42.8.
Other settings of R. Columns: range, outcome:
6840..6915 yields 48.08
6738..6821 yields 44.48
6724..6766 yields 43.21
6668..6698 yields 50.97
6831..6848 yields 44.2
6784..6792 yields 41.15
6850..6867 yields 40.18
